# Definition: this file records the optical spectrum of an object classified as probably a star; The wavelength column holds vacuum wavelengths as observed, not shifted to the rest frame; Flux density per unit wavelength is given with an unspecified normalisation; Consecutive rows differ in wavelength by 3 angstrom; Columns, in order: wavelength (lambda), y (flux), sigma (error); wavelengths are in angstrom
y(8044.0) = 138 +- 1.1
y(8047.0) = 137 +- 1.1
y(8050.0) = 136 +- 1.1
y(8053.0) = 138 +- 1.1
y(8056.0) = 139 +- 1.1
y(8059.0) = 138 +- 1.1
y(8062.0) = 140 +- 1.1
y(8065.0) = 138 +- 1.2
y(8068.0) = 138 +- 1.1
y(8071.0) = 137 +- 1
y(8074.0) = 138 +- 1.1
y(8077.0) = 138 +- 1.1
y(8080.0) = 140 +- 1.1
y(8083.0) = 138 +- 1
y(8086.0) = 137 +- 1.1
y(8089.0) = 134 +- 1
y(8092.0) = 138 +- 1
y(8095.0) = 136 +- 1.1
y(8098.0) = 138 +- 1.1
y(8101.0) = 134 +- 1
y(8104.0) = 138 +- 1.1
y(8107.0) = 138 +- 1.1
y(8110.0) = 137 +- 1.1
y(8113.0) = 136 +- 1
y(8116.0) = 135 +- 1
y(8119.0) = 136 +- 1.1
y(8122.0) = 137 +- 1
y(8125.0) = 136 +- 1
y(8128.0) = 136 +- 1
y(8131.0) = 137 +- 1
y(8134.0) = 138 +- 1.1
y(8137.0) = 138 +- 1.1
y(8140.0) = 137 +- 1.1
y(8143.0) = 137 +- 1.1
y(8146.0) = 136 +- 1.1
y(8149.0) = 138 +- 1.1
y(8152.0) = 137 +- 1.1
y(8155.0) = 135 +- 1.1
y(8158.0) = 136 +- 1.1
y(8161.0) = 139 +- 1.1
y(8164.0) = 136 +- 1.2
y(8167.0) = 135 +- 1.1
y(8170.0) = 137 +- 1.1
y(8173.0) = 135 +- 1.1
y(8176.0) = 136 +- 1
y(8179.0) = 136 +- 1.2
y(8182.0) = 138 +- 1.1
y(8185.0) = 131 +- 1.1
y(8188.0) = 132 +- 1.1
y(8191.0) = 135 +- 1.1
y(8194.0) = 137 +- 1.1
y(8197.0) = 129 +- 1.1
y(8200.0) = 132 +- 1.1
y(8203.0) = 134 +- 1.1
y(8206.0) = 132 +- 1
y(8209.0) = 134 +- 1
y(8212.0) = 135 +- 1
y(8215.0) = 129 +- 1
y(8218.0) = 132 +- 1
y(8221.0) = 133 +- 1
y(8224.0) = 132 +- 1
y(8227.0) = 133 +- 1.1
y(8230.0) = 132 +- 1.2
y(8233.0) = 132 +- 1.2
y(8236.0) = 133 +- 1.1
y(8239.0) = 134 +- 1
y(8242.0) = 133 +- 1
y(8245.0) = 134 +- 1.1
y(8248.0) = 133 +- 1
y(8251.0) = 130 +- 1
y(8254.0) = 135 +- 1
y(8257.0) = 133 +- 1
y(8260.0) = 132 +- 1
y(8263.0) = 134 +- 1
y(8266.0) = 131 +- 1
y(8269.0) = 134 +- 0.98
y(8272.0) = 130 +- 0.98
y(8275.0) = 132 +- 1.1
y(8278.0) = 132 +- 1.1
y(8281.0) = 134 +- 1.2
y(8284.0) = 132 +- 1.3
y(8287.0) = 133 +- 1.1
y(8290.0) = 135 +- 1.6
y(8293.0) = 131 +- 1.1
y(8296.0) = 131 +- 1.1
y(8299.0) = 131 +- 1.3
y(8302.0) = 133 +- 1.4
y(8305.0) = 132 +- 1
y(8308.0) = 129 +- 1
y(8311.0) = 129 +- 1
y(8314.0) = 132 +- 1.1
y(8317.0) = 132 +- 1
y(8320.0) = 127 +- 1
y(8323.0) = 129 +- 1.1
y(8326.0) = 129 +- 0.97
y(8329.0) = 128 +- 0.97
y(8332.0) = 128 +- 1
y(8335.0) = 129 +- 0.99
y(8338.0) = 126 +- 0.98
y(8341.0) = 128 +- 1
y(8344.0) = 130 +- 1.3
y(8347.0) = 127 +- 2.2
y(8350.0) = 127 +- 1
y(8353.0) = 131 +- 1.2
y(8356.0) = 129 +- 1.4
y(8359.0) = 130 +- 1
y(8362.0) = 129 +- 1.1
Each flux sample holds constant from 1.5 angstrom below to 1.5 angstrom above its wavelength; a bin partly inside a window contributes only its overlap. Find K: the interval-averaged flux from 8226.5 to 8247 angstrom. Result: 133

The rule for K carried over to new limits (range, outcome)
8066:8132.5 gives 137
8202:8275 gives 133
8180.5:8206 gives 133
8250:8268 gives 133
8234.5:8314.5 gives 132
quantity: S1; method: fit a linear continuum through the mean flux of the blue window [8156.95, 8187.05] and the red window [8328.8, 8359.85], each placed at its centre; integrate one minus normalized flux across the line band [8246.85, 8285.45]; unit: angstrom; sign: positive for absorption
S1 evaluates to -0.20 angstrom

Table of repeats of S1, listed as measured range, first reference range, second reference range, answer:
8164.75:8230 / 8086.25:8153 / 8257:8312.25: 0.4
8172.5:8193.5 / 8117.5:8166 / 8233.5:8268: 0.1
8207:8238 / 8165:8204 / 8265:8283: 0.2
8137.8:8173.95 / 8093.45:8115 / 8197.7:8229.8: -0.5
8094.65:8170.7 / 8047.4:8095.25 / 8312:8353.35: -0.6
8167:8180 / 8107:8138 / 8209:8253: -0.1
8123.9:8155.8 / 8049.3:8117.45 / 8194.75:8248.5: -0.3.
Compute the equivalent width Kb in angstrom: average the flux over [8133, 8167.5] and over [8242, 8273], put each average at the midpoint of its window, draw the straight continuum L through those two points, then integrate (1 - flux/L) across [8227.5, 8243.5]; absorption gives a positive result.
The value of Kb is 0.1 angstrom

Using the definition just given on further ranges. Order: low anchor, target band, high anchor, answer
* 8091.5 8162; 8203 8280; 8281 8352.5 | 0.0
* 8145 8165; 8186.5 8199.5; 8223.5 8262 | 0.2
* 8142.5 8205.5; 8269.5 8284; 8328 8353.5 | -0.1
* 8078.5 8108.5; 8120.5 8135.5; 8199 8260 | -0.1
